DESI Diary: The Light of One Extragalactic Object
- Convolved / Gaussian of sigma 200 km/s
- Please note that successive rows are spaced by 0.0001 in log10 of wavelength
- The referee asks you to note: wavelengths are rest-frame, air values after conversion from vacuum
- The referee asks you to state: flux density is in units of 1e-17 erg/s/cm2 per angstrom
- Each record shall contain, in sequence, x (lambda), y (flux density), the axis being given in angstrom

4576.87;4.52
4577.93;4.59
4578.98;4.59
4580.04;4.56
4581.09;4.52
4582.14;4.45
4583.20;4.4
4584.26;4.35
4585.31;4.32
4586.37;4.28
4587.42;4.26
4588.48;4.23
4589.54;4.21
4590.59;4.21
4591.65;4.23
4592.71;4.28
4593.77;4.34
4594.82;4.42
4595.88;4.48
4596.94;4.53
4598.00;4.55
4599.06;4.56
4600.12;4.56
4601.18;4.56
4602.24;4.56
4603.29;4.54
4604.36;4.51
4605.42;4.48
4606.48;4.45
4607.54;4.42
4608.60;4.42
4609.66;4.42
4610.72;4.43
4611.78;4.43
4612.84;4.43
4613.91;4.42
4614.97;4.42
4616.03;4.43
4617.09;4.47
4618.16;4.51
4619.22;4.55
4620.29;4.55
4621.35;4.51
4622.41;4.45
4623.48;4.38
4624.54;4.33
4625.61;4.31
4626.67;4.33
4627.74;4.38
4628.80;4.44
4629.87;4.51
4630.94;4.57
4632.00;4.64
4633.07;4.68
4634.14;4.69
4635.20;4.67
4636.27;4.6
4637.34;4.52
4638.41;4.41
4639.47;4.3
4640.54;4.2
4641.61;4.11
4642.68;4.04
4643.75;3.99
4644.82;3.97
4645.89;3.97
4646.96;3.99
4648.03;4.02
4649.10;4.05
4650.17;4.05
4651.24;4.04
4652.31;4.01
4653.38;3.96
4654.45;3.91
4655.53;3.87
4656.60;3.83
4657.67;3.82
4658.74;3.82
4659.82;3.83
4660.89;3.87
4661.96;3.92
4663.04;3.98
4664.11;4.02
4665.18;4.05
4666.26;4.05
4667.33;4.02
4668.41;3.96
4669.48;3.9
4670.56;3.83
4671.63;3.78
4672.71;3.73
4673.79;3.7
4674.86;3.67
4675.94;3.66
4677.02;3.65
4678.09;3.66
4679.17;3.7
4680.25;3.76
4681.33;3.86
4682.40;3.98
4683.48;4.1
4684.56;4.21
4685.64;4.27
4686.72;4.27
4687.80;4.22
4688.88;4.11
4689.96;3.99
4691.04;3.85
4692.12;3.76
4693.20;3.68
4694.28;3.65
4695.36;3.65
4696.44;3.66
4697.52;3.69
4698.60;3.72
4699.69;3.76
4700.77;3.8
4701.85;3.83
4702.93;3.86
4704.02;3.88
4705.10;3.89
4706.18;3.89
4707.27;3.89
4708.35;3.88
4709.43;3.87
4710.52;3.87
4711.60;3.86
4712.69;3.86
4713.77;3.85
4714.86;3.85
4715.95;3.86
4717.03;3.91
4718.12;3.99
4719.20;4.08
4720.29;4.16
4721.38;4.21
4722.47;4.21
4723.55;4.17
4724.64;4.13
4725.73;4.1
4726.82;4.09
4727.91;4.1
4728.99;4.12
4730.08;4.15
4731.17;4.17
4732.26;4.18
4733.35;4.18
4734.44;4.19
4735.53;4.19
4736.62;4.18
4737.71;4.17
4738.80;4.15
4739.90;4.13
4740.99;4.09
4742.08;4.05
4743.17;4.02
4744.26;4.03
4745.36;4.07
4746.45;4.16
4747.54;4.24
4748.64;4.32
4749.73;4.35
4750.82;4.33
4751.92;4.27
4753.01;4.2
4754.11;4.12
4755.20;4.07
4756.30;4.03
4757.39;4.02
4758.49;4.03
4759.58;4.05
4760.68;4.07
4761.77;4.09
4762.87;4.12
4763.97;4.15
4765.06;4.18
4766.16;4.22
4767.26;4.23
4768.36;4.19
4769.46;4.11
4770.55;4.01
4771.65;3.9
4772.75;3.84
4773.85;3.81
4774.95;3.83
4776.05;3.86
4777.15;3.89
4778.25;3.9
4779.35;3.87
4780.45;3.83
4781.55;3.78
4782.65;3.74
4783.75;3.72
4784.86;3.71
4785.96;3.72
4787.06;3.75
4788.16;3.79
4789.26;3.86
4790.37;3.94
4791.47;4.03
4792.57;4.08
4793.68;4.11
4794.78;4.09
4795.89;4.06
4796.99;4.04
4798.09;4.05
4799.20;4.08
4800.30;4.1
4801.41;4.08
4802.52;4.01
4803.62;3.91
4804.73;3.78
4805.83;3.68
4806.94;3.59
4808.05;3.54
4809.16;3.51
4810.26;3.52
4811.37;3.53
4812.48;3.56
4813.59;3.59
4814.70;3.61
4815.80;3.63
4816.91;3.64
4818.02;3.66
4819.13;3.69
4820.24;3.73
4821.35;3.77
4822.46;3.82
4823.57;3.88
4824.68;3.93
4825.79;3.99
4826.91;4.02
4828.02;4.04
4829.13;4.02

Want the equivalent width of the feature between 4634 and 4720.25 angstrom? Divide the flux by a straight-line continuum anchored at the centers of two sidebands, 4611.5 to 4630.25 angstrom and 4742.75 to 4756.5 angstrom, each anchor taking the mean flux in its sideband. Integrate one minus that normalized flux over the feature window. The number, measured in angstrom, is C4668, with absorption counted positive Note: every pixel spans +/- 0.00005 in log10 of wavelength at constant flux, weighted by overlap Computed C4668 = 7.48 angstrom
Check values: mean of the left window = 4.44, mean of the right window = 4.17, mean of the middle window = 3.95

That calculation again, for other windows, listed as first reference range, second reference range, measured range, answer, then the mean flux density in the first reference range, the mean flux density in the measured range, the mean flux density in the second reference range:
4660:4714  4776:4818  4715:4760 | -3.3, 3.87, 4.13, 3.82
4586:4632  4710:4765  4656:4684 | 2.8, 4.43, 3.85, 4.1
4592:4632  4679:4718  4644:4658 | 0.8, 4.46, 3.96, 3.88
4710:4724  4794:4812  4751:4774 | -1.0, 3.99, 4.09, 3.85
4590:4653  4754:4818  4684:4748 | 1.5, 4.38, 4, 3.9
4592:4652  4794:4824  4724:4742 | -0.5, 4.39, 4.14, 3.79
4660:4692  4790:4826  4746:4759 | -1.1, 3.92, 4.18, 3.82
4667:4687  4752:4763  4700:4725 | 0.1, 3.87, 3.95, 4.09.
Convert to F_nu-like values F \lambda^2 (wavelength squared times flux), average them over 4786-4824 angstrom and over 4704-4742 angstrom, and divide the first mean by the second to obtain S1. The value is 0.98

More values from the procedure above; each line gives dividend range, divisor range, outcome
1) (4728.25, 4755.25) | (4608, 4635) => 0.98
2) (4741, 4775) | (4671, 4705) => 1.10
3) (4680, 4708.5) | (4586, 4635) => 0.91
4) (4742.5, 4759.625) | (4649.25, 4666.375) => 1.10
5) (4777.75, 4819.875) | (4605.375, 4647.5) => 0.93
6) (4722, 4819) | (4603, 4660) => 0.98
